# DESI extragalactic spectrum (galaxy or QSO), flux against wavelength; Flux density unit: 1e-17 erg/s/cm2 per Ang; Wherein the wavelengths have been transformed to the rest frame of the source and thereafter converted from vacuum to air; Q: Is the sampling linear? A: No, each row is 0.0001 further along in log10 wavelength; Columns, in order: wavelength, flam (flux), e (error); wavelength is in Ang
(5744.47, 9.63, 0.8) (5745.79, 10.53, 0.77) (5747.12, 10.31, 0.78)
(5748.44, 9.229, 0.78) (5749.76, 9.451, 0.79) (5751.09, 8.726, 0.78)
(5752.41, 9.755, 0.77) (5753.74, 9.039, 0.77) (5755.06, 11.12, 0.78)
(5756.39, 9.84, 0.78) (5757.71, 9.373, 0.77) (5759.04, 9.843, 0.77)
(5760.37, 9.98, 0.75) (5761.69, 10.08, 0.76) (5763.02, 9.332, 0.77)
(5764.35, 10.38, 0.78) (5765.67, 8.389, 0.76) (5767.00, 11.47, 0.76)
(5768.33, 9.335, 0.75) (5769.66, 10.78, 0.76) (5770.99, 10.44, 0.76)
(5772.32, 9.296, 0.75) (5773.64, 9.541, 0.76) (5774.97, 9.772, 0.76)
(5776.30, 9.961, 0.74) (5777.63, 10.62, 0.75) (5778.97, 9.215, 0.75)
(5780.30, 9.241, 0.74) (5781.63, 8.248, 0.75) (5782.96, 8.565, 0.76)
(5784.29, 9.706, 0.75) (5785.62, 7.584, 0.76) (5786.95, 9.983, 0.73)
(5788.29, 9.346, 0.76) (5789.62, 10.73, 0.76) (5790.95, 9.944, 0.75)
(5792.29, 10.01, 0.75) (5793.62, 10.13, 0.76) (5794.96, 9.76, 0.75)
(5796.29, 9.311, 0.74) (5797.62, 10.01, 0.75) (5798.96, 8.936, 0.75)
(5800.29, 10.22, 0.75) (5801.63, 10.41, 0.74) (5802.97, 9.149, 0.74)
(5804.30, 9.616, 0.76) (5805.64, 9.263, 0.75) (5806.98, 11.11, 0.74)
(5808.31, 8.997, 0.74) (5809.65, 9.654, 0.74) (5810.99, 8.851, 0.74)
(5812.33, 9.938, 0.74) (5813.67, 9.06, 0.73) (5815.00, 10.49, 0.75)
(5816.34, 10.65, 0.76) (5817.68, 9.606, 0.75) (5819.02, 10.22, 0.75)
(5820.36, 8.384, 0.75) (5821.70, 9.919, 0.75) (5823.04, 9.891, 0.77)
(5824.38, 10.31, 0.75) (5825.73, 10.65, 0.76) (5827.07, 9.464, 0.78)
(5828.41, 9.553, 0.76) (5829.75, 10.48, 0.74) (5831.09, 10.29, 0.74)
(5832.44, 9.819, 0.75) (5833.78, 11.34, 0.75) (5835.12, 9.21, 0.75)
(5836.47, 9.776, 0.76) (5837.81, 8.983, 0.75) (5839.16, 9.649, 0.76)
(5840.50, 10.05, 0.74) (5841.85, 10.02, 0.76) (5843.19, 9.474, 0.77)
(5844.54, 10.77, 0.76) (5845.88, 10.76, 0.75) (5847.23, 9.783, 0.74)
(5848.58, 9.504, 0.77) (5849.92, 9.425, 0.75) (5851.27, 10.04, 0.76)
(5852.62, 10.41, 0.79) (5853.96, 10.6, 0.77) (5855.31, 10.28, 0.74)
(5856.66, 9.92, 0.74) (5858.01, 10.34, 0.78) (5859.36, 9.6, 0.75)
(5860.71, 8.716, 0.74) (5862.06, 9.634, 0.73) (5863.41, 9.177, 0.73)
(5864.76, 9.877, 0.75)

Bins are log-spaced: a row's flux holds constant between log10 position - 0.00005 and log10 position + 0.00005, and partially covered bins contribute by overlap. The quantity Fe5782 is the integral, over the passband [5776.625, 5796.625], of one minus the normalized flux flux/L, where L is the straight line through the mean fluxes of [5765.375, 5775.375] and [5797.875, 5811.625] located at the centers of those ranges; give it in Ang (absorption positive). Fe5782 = 0.6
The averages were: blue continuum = 9.94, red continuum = 9.63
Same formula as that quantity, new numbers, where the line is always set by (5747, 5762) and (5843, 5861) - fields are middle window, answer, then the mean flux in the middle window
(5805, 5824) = 0.3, 9.73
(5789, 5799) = -0.1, 9.91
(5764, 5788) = 0.5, 9.57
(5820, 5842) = 0.1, 9.88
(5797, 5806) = 0.2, 9.66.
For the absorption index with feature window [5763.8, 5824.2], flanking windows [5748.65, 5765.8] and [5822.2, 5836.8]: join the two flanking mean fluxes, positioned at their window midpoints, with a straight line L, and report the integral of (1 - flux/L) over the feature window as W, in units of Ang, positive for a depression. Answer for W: 1.1 Ang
